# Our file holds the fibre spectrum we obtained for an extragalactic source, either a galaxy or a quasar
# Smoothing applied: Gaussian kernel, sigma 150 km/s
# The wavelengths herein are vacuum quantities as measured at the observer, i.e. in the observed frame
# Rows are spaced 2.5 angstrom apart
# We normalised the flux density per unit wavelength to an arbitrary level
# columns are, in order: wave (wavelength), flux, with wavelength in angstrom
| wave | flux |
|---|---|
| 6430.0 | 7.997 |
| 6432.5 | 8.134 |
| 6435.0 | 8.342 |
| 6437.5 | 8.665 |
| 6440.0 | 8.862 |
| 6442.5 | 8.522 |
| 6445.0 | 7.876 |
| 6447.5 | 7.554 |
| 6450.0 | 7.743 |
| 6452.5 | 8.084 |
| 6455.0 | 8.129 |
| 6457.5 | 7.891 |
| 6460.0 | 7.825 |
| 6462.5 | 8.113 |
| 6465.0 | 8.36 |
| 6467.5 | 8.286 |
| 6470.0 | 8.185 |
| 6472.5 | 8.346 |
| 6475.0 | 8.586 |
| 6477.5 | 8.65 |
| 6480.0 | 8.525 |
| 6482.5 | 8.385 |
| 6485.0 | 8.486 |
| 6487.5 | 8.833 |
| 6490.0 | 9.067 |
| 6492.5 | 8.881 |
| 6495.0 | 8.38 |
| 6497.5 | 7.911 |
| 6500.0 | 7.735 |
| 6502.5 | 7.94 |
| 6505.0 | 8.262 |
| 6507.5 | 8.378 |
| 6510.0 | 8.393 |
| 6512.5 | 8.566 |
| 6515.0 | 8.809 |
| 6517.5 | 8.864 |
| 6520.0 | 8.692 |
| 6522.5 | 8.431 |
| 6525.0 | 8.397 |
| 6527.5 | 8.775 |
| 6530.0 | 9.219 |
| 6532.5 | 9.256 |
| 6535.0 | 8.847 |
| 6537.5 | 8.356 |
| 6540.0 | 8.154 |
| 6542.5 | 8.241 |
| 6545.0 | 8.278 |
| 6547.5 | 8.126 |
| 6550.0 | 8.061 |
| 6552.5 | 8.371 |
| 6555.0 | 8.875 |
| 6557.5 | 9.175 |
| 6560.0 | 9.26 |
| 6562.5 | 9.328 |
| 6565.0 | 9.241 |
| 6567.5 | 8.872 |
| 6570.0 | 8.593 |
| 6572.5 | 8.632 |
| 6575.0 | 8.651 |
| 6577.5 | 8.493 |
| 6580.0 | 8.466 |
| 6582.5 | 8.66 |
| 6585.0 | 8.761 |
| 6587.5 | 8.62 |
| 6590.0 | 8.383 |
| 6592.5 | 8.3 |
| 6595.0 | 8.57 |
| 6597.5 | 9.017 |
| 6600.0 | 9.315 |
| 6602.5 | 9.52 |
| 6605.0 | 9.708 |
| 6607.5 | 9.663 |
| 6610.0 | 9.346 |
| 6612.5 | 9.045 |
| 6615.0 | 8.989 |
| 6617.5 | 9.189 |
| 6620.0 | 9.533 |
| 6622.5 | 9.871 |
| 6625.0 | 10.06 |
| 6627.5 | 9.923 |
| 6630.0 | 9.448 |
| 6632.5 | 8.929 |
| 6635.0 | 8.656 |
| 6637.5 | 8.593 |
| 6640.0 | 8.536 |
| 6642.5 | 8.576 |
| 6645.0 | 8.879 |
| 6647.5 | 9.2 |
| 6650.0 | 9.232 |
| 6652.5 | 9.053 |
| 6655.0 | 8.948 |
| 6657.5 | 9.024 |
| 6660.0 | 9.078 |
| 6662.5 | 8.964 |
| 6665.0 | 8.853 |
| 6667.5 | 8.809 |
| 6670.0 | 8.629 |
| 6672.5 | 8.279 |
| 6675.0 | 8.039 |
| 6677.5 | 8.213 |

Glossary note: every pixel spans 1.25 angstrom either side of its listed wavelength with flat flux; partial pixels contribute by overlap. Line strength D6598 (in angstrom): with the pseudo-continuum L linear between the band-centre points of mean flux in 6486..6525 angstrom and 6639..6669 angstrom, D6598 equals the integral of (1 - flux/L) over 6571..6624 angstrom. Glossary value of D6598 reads -1.4 angstrom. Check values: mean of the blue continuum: 8.47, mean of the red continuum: 8.93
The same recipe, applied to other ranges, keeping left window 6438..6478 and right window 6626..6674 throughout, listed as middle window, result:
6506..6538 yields -1.0 angstrom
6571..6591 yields 0.2 angstrom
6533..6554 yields 0.4 angstrom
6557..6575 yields -0.8 angstrom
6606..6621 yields -0.9 angstrom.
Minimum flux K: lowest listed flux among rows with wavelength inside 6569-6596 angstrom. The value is 8.3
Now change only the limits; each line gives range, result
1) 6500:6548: 7.735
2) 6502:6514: 7.94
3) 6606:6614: 9.045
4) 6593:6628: 8.57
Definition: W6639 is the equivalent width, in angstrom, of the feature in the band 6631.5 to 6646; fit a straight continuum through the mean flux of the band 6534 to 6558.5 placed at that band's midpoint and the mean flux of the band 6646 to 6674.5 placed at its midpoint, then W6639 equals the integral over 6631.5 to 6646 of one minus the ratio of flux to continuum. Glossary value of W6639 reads 0.2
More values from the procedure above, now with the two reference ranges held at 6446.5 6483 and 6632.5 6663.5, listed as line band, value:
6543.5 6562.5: -0.25 angstrom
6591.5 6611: -1.06 angstrom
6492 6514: 0.19 angstrom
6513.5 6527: -0.40 angstrom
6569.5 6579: 0.02 angstrom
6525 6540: -0.61 angstrom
